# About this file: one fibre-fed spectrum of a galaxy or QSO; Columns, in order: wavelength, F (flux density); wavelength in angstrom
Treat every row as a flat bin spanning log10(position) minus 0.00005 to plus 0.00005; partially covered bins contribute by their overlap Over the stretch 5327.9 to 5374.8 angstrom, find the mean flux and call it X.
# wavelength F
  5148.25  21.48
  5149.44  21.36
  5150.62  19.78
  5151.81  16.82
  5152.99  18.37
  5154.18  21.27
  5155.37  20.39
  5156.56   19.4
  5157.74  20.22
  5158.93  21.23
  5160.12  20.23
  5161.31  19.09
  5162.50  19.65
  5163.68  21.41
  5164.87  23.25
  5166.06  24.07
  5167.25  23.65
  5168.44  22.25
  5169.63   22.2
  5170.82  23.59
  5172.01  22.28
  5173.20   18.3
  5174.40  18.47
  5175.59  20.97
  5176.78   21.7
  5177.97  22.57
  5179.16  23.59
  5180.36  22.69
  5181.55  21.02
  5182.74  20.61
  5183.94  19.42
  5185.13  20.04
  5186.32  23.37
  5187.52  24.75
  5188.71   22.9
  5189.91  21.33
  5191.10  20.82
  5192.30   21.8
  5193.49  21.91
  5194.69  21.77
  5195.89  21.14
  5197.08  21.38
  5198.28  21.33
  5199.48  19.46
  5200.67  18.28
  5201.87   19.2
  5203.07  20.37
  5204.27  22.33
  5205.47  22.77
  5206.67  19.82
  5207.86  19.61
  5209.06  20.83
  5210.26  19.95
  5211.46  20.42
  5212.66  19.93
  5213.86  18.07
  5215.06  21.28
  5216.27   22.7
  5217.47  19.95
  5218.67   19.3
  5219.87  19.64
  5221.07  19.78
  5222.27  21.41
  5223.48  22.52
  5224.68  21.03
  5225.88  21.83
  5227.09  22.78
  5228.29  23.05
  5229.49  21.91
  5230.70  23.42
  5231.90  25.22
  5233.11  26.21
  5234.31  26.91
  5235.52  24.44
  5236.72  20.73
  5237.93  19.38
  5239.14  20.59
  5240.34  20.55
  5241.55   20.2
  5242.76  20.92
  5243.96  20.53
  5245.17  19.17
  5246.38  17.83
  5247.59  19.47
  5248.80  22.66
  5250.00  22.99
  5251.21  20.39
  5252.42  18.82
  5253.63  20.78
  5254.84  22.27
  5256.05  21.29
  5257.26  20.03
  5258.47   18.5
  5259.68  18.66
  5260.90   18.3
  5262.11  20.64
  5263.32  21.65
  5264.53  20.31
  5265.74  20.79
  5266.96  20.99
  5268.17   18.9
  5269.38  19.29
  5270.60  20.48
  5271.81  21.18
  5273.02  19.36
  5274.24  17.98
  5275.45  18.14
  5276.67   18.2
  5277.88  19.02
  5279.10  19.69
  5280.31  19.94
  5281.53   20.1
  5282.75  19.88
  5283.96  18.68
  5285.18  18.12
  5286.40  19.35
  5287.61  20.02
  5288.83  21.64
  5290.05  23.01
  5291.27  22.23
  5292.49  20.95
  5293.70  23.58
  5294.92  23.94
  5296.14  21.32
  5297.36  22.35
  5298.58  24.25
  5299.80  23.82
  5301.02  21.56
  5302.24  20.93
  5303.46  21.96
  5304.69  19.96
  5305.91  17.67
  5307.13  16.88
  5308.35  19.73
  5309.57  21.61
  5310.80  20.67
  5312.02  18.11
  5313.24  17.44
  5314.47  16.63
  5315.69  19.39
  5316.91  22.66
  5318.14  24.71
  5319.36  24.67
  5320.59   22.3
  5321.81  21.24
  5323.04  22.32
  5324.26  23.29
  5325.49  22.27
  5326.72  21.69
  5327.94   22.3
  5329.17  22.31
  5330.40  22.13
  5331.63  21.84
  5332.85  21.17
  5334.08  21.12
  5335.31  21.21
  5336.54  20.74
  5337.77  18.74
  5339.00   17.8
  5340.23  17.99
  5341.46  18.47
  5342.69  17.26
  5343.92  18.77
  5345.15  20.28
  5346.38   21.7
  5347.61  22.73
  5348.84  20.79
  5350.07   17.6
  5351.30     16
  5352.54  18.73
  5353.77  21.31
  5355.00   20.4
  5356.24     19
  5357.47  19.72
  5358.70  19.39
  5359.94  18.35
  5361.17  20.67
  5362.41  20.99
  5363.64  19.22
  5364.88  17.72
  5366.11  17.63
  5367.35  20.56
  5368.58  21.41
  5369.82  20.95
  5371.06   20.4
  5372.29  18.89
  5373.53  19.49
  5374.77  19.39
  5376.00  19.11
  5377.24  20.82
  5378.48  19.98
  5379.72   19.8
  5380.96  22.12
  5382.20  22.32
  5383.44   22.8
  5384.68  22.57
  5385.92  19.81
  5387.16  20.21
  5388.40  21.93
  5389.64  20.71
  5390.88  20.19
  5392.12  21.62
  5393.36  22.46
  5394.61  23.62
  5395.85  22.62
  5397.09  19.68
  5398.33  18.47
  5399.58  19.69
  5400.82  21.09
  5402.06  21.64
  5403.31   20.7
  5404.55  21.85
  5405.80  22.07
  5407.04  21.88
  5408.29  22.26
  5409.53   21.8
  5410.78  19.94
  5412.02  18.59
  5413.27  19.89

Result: 19.8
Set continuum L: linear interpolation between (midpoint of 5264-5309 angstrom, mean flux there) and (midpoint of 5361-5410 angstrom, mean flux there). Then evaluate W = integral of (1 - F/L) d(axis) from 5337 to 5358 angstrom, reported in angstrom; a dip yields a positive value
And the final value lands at 1.4 angstrom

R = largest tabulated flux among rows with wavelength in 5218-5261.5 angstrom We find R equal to 26.91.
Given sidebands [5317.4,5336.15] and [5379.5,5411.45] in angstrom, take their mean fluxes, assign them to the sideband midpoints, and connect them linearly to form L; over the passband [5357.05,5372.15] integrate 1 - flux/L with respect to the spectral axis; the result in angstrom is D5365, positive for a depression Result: 1.41 angstrom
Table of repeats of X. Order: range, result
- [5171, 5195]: 21.5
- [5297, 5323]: 20.9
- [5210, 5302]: 20.9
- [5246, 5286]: 19.9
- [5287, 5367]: 20.6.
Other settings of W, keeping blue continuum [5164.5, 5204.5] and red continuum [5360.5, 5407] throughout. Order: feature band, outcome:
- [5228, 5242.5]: -0.92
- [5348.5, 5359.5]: 0.88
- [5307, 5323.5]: 0.23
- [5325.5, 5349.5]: 0.43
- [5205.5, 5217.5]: 0.58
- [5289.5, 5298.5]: -0.65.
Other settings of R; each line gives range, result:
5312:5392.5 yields 24.71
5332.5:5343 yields 21.21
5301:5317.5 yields 22.66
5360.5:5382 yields 22.12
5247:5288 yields 22.99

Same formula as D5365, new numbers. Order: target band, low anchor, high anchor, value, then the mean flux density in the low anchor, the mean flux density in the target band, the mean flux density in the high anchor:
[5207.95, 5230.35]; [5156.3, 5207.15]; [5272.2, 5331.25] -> 0.28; 21.3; 20.9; 20.8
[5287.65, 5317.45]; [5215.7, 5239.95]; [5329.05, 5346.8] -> -0.29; 22.1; 20.9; 20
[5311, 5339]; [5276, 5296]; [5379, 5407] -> -0.53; 20.5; 21.2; 21.3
